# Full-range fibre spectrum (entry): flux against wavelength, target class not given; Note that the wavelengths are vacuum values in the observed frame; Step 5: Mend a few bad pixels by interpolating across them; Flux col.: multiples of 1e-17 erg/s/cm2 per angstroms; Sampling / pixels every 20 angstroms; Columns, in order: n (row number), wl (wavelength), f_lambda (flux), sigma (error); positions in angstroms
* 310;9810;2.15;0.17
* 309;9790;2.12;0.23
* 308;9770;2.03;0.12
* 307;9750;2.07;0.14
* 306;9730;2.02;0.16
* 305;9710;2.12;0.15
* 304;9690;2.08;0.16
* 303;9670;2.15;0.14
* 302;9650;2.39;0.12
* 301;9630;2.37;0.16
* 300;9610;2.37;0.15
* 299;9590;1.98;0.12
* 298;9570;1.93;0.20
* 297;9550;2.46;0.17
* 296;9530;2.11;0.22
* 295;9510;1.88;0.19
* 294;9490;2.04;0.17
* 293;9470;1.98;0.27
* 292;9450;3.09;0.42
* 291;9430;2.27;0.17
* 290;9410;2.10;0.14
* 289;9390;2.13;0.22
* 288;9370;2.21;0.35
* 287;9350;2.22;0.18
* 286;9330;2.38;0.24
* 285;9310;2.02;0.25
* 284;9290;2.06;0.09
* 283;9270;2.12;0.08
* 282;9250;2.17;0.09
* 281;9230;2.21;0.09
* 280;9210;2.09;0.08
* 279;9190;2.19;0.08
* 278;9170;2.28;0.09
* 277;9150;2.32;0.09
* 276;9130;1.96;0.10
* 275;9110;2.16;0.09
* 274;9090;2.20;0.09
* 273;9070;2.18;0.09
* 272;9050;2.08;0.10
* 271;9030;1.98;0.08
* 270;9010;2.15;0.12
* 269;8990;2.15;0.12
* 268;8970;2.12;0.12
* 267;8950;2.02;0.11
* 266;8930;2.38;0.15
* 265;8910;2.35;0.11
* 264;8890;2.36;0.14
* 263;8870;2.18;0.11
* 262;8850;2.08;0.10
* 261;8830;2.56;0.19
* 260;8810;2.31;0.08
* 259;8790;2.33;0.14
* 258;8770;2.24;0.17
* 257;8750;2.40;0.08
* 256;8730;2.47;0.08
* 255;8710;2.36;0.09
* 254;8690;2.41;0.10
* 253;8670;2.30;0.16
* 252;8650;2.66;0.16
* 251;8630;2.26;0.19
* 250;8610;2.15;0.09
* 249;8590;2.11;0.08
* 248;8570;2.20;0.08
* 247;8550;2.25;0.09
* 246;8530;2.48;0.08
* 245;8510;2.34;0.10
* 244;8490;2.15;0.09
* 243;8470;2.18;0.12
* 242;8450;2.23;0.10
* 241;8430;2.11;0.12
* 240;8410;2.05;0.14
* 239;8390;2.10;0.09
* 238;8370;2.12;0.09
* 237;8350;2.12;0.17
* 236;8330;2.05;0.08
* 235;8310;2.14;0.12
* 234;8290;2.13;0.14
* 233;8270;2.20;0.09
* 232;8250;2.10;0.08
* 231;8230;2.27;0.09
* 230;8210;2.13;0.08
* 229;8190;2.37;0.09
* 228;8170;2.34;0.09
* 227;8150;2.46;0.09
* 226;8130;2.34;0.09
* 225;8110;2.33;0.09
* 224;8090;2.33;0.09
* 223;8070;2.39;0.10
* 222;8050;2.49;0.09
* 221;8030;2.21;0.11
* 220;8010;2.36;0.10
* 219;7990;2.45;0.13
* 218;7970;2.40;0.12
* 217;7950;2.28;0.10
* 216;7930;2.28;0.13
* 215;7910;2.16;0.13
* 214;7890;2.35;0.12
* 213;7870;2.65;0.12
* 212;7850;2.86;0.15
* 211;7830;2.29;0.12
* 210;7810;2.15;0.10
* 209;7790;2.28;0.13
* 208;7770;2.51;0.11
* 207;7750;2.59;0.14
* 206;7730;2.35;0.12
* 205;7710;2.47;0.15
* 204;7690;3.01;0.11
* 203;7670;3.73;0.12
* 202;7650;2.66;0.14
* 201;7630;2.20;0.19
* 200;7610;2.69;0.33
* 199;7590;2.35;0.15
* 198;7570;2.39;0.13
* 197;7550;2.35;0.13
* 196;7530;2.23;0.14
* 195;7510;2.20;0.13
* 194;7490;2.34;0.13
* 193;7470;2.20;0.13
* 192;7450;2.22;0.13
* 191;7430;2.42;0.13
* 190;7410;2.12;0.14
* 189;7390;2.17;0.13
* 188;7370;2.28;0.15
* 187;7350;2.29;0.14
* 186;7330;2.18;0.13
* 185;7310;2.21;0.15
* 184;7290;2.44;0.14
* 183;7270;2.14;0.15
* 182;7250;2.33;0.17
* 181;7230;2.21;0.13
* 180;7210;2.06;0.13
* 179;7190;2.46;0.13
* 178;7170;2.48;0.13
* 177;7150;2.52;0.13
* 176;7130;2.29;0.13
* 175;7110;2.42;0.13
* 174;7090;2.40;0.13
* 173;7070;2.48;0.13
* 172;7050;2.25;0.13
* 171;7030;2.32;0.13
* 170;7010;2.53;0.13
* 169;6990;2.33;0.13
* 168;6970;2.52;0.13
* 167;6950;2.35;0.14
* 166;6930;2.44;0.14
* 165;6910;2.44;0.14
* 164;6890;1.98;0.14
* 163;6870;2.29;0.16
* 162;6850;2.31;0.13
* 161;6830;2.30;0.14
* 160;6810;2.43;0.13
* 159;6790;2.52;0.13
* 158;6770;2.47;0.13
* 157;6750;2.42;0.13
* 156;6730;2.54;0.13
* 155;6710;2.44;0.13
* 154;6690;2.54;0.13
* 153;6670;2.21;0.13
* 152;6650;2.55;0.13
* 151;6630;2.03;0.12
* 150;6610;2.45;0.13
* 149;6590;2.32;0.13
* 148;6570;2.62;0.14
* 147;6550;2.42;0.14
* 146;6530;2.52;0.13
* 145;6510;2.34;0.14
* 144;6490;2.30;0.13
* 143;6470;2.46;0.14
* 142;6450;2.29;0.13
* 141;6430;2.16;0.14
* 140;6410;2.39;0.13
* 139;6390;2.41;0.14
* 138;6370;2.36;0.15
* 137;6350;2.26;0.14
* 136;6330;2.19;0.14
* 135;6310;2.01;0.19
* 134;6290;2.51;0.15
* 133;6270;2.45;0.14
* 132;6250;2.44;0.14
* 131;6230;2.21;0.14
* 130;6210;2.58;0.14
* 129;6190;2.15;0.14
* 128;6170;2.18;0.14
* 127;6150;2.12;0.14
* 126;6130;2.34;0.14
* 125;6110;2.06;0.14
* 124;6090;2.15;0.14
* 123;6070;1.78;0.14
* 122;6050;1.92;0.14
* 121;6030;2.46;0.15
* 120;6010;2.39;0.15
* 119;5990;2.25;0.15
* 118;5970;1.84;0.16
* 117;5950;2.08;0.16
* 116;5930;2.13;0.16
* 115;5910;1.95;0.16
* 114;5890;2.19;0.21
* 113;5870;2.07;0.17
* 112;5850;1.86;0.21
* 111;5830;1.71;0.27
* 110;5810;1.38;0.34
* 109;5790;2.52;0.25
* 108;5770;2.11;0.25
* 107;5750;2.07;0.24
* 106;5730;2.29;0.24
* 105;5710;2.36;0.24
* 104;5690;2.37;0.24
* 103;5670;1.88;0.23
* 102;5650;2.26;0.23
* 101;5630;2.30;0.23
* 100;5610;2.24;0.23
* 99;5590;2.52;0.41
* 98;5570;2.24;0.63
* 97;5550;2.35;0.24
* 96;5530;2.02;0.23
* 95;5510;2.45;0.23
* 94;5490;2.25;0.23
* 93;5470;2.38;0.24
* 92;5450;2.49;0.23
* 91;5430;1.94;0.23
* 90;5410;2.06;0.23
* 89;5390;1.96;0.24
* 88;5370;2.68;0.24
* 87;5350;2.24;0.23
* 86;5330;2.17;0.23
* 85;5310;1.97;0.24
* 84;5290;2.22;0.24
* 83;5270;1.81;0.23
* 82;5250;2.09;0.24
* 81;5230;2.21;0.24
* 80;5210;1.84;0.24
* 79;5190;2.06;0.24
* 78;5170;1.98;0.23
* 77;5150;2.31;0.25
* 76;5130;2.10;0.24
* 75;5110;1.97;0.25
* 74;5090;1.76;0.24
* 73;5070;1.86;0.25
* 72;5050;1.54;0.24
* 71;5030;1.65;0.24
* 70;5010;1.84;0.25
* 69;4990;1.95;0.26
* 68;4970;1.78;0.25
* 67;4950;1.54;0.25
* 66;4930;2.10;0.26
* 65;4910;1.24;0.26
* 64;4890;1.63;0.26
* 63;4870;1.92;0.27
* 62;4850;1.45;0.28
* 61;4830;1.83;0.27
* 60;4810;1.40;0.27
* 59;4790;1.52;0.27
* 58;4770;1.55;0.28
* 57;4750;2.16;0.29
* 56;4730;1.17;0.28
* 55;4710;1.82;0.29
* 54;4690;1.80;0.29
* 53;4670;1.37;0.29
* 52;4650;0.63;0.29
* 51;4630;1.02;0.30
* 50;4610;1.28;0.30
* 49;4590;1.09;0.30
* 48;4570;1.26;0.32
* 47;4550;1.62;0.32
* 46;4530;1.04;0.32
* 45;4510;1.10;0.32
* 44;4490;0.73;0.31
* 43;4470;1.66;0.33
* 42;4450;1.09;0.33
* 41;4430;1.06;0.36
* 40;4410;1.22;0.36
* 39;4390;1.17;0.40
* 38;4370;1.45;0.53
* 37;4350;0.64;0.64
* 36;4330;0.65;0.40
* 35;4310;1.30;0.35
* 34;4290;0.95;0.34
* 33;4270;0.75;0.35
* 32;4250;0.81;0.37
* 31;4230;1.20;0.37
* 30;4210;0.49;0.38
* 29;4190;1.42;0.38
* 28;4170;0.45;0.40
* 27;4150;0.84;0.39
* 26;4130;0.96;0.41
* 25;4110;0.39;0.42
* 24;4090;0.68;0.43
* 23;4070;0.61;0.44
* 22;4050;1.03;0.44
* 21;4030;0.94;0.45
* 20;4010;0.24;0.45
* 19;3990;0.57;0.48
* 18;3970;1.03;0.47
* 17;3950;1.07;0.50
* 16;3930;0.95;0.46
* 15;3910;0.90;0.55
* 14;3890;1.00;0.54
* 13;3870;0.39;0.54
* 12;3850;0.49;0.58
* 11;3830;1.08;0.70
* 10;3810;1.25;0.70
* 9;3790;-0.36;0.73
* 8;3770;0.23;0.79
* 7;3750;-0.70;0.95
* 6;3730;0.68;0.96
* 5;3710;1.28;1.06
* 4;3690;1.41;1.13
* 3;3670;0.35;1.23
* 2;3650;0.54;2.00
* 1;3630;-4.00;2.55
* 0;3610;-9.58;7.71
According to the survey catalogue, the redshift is 0.169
